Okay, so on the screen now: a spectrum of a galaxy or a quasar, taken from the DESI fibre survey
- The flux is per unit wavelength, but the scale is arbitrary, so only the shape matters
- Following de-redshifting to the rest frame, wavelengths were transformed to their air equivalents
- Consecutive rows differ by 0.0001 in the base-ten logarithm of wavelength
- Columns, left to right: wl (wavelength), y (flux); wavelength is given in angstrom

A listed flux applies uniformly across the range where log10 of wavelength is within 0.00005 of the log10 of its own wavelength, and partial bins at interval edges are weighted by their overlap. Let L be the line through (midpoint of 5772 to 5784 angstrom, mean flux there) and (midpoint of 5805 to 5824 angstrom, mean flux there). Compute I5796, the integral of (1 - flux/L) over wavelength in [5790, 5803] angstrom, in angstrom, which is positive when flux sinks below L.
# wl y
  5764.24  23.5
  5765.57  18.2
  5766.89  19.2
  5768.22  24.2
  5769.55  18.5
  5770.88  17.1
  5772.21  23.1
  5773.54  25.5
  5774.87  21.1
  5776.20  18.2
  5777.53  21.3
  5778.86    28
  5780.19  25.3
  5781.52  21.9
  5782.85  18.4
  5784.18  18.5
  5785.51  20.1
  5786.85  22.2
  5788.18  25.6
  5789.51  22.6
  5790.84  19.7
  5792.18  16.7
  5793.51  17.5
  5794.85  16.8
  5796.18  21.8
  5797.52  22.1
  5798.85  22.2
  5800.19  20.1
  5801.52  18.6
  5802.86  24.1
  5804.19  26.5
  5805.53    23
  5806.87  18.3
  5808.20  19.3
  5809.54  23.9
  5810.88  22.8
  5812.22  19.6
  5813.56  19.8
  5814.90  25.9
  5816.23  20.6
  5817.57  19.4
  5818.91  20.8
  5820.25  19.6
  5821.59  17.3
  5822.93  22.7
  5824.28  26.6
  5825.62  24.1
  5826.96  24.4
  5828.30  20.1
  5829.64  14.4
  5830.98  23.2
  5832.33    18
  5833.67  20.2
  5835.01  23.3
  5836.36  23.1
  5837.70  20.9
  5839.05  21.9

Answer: 1.1 angstrom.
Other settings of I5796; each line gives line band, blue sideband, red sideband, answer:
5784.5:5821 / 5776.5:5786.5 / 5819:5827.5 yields 1.6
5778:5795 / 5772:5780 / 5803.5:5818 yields 1.1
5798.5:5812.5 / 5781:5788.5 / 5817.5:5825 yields -0.4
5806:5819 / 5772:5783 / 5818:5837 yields 0.4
